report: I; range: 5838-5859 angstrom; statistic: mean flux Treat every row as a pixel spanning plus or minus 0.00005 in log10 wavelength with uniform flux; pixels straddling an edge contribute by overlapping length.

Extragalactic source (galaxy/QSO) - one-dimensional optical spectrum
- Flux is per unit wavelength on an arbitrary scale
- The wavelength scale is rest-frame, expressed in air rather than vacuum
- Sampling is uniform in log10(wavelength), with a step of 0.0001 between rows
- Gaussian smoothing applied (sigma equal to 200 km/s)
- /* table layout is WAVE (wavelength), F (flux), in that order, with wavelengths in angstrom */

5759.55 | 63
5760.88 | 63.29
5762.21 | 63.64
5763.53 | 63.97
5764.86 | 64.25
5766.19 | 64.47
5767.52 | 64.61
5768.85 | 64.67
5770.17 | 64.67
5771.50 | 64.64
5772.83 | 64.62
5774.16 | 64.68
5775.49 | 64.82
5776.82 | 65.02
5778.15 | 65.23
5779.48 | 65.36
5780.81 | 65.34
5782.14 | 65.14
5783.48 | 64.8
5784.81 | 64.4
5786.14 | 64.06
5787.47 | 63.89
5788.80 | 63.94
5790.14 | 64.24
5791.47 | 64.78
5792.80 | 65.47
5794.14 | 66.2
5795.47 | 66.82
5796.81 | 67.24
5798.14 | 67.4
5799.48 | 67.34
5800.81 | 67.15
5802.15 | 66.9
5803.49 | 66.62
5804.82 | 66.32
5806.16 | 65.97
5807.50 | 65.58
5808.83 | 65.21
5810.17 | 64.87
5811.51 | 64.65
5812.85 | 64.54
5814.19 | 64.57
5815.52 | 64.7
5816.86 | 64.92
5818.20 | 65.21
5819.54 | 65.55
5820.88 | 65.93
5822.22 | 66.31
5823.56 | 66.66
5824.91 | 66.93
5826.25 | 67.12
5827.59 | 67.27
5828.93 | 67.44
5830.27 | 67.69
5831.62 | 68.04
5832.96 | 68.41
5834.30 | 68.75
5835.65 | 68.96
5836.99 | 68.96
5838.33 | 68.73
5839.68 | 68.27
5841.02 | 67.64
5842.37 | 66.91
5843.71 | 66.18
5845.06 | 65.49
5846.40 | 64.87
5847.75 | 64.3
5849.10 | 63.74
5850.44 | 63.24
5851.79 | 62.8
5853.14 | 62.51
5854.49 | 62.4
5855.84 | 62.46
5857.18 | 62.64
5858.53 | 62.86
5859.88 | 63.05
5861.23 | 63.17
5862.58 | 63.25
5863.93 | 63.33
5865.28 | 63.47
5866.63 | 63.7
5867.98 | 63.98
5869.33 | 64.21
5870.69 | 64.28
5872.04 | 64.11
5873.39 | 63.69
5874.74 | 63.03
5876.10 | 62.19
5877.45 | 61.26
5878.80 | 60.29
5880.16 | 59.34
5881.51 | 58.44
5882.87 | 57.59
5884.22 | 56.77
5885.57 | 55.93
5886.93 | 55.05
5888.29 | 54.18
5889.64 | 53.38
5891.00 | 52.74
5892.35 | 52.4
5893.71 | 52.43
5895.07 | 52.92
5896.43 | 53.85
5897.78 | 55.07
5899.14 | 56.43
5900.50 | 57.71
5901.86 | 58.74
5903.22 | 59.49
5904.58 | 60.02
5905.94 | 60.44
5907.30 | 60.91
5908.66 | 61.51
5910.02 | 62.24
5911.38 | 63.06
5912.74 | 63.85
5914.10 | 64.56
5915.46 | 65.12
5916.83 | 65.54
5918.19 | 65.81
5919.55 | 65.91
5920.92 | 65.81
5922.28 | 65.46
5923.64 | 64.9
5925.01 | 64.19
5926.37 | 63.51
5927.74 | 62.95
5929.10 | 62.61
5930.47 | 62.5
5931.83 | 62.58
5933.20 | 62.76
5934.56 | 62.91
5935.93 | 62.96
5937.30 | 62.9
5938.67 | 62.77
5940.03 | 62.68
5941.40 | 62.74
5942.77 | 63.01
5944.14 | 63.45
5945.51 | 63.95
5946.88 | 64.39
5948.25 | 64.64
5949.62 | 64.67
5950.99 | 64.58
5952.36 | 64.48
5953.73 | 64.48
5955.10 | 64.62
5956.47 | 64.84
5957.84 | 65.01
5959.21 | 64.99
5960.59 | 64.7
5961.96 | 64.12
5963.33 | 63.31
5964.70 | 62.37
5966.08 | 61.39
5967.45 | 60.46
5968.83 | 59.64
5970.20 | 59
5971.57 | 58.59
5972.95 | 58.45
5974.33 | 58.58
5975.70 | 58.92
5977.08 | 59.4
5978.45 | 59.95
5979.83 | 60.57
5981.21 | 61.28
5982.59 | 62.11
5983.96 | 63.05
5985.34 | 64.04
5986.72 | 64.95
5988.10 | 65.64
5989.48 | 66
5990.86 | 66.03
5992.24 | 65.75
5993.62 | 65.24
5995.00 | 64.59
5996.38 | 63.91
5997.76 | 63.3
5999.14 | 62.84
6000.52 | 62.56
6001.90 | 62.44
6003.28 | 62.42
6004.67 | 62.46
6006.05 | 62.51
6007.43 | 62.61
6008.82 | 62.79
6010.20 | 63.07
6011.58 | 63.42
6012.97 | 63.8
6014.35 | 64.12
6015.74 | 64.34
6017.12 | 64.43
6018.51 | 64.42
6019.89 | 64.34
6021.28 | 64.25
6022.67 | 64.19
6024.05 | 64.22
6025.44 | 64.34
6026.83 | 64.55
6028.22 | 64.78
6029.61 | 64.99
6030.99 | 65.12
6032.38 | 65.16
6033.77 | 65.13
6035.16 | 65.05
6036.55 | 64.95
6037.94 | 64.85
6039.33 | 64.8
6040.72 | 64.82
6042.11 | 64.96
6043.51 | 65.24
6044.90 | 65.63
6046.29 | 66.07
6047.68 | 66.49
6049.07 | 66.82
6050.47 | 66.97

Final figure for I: 64.6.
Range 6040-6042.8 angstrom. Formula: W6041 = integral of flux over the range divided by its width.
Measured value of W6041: 64.9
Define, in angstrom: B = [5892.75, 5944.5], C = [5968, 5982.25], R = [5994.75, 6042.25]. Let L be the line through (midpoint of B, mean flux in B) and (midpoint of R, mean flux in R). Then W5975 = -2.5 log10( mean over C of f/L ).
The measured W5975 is 0.06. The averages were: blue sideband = 61.7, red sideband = 64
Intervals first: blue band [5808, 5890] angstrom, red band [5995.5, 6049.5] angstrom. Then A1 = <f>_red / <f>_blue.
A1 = 1.01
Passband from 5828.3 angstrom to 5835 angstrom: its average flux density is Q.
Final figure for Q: 68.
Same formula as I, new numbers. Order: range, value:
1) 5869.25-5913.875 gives 58.7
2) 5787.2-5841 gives 66.4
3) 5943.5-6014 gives 63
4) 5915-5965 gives 64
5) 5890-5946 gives 61.3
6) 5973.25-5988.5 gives 61.5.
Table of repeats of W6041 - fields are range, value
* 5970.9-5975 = 58.4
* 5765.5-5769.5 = 64.5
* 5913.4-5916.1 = 64.9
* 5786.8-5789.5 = 63.9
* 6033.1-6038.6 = 65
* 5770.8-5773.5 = 64.6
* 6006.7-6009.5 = 62.6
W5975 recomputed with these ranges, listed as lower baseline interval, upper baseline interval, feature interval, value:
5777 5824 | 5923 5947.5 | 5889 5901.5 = 0.178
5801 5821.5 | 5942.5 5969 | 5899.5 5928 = 0.024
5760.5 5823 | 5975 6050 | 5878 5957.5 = 0.058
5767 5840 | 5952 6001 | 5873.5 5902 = 0.137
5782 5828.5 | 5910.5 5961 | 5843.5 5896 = 0.072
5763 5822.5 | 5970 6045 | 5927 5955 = 0.010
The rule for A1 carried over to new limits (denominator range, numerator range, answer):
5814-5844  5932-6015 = 0.94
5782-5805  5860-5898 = 0.90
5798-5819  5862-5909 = 0.90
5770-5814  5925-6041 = 0.97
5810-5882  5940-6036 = 0.98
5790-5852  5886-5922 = 0.89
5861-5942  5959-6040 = 1.04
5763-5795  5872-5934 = 0.93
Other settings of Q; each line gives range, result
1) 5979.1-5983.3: 61.3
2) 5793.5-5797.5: 66.8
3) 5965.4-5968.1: 61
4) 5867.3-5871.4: 64.1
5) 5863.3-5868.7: 63.7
